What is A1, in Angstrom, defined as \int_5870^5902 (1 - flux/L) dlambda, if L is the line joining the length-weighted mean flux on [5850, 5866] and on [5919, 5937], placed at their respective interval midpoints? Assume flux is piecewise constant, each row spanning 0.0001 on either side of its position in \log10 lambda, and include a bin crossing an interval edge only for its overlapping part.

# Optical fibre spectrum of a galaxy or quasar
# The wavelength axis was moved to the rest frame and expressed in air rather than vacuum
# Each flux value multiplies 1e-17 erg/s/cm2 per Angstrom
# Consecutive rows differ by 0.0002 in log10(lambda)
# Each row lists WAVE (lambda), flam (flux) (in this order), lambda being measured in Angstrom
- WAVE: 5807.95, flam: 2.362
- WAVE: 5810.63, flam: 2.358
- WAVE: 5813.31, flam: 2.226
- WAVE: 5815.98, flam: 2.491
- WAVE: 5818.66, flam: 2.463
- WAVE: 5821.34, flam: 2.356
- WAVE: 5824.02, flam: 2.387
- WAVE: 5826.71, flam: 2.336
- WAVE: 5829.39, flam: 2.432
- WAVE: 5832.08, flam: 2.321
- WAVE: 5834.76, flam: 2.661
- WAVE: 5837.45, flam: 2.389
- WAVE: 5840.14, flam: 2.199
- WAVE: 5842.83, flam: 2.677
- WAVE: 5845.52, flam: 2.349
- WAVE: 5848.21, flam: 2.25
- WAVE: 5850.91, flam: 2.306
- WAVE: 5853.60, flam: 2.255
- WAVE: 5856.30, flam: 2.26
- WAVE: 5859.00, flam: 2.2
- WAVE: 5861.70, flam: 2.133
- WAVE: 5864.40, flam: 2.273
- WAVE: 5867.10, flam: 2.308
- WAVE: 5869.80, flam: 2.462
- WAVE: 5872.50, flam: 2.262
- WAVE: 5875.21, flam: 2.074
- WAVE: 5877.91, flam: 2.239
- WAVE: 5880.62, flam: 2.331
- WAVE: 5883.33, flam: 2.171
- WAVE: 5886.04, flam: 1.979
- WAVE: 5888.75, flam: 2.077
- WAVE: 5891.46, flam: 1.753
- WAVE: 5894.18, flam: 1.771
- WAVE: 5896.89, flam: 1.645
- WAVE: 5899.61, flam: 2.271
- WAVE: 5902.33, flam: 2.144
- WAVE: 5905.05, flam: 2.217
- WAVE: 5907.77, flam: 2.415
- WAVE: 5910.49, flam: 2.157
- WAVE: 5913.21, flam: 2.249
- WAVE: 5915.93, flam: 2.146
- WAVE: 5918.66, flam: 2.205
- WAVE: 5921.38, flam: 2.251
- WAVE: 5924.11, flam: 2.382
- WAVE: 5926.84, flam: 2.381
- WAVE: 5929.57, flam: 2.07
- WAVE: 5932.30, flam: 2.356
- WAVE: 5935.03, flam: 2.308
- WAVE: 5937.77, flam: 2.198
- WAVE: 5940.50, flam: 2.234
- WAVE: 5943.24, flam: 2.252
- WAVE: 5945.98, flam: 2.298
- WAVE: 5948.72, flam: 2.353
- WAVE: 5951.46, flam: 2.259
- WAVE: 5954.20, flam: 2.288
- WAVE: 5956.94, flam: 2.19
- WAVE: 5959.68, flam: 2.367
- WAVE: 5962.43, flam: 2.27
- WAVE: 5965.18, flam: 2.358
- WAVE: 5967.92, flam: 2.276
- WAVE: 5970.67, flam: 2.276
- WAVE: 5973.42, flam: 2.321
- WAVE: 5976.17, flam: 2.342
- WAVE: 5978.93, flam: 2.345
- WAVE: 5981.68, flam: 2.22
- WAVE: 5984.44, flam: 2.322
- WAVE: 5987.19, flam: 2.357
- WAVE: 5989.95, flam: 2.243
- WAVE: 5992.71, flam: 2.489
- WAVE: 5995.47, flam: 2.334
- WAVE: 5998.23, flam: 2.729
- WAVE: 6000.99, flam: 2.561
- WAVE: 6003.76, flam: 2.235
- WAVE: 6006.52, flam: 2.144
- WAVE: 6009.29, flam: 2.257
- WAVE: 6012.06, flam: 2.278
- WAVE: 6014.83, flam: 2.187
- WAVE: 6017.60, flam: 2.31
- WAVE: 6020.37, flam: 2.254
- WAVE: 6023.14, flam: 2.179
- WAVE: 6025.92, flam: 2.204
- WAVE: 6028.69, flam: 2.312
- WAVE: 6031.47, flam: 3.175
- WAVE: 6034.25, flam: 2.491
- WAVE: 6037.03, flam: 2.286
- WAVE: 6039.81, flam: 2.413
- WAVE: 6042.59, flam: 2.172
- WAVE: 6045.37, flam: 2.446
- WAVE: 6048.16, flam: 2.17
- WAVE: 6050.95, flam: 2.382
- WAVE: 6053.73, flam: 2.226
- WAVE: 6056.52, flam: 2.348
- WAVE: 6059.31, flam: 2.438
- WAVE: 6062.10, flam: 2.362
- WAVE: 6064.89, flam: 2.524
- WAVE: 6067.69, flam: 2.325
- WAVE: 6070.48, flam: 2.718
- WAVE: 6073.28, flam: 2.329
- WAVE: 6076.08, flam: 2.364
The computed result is 2.6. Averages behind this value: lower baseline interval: 2.24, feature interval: 2.07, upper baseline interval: 2.28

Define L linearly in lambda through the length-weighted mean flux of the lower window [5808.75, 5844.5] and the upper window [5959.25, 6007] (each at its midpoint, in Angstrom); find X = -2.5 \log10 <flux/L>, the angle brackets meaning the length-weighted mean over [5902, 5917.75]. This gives 0.07 mag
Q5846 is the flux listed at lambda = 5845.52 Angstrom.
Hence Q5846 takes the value 2.349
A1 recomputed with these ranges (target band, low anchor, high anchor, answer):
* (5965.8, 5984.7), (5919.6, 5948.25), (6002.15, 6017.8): -0.4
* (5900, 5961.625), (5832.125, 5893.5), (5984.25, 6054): 1.0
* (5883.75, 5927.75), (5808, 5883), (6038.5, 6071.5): 4.1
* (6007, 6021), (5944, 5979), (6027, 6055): 0.7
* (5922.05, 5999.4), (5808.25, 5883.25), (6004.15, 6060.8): 0.6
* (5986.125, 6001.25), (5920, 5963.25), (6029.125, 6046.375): -0.3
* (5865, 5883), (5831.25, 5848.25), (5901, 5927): 0.5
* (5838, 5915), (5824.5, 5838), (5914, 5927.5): 5.0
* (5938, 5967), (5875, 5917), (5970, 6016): -0.6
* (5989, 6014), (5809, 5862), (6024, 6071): 0.3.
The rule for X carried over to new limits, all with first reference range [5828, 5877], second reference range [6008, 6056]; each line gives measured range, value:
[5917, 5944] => 0.03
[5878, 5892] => 0.11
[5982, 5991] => 0.02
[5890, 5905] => 0.20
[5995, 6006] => -0.05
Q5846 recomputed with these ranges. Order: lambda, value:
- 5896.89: 1.645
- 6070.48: 2.718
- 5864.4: 2.273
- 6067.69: 2.325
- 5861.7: 2.133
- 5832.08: 2.321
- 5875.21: 2.074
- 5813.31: 2.226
